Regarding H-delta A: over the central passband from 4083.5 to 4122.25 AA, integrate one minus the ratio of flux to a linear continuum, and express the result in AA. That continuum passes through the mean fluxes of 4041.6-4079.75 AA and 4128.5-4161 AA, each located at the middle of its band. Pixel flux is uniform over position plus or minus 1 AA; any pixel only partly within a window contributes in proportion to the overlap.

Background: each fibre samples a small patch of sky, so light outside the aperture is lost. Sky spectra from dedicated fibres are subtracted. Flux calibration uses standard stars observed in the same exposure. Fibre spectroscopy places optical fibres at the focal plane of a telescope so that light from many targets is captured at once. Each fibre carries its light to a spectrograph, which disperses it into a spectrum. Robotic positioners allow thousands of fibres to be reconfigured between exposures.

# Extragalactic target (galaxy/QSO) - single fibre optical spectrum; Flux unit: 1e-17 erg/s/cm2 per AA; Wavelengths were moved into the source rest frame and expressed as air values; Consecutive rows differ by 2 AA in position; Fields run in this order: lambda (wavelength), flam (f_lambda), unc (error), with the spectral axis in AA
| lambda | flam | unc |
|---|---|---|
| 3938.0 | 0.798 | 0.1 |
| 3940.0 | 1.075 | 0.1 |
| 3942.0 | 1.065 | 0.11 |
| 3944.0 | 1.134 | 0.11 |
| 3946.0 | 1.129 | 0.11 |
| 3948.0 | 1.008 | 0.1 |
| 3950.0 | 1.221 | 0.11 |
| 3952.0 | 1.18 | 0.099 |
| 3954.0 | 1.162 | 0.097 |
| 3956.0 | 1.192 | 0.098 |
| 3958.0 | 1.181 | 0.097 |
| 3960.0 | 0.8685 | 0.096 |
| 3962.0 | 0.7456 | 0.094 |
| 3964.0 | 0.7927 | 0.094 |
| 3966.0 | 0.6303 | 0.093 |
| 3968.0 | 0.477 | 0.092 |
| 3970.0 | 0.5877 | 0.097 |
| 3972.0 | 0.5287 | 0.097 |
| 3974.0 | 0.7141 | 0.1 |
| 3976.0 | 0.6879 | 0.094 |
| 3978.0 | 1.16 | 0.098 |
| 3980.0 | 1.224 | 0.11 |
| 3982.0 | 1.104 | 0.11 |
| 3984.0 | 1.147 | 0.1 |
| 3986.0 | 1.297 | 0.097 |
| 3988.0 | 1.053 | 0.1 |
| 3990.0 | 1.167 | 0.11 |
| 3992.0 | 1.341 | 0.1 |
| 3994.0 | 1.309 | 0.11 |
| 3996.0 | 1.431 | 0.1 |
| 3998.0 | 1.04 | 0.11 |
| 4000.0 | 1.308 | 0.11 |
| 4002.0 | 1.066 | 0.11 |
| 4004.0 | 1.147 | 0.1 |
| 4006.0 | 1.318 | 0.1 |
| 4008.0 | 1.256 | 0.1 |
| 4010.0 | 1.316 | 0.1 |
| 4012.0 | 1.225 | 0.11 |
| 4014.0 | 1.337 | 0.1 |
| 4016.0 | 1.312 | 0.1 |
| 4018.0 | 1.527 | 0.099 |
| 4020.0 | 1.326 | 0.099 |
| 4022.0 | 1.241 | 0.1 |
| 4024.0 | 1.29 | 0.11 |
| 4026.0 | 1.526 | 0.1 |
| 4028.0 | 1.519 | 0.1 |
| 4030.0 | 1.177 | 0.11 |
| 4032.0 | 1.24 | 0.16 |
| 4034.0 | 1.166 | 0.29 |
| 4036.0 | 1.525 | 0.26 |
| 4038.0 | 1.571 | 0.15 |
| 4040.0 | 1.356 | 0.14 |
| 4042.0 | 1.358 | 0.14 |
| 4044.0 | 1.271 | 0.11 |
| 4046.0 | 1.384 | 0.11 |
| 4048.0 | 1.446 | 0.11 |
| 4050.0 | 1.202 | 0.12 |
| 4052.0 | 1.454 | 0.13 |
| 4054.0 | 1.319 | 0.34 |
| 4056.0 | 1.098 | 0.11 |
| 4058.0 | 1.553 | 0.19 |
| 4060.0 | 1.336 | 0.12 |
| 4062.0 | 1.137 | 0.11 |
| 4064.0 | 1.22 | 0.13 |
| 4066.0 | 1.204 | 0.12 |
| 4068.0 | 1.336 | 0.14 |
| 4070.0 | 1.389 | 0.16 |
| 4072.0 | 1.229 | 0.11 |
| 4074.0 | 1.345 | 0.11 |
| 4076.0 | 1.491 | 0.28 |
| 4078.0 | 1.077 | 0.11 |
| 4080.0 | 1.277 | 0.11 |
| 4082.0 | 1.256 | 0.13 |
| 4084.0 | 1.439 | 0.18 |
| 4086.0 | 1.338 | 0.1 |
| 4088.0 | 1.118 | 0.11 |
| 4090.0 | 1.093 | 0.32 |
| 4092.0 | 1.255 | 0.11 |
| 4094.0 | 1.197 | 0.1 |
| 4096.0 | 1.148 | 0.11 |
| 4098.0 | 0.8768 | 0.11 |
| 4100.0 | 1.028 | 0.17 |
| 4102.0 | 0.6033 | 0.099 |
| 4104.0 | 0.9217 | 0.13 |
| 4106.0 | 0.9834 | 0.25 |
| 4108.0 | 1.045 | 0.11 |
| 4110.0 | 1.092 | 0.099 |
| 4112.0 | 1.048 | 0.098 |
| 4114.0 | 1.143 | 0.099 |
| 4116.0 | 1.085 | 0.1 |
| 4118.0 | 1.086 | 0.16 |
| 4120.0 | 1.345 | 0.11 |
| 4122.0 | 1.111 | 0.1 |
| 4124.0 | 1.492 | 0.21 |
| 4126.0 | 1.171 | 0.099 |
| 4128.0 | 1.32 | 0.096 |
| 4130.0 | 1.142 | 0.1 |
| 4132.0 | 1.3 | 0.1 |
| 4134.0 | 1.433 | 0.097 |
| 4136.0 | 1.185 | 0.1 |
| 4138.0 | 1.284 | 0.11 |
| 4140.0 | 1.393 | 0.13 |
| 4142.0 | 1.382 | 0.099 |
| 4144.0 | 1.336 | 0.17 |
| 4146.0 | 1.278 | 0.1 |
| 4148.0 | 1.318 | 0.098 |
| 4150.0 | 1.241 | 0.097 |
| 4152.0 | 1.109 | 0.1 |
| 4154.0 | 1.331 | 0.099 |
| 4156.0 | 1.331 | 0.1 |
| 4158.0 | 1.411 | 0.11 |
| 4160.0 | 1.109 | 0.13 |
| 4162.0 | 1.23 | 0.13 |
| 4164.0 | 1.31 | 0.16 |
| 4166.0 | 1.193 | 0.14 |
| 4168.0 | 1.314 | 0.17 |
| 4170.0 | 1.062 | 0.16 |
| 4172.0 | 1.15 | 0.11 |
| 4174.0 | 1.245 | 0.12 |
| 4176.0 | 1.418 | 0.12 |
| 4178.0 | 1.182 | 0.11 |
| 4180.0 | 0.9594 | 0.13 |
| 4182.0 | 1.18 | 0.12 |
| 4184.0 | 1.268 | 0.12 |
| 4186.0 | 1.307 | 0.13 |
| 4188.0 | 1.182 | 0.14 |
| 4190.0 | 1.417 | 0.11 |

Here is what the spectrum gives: 6.1 AA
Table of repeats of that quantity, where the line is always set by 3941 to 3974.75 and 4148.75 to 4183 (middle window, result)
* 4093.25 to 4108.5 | 2.1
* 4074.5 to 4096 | -2.8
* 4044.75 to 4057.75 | -3.4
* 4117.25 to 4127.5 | -0.8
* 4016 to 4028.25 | -4.6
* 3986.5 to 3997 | -3.2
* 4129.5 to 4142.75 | -1.4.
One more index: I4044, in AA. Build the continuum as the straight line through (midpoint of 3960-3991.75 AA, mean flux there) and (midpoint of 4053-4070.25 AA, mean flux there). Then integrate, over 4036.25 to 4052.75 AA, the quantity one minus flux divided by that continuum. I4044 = -2.5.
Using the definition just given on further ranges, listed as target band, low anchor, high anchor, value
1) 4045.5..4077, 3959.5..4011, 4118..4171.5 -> -4.9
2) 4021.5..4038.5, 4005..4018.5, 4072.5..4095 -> -0.7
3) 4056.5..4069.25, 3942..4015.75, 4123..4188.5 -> -1.4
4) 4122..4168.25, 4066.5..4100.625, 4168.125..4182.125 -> -3.4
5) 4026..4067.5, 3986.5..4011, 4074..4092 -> -2.7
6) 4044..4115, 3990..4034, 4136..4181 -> 3.9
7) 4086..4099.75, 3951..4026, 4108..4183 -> 0.7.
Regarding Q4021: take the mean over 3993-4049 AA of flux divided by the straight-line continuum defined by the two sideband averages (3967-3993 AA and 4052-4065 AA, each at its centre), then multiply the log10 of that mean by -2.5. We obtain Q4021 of -0.17 mag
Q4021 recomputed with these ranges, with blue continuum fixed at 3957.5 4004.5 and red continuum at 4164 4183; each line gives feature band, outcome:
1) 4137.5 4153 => -0.112 mag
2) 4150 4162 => -0.069 mag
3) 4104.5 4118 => 0.069 mag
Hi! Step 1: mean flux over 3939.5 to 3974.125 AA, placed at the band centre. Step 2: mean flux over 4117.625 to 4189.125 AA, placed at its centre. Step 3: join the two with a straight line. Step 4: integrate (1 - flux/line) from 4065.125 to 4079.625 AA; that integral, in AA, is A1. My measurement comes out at -2.3 AA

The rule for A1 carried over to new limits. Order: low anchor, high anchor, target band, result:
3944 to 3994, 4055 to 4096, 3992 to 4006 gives -2.1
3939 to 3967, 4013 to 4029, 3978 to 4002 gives 0.2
